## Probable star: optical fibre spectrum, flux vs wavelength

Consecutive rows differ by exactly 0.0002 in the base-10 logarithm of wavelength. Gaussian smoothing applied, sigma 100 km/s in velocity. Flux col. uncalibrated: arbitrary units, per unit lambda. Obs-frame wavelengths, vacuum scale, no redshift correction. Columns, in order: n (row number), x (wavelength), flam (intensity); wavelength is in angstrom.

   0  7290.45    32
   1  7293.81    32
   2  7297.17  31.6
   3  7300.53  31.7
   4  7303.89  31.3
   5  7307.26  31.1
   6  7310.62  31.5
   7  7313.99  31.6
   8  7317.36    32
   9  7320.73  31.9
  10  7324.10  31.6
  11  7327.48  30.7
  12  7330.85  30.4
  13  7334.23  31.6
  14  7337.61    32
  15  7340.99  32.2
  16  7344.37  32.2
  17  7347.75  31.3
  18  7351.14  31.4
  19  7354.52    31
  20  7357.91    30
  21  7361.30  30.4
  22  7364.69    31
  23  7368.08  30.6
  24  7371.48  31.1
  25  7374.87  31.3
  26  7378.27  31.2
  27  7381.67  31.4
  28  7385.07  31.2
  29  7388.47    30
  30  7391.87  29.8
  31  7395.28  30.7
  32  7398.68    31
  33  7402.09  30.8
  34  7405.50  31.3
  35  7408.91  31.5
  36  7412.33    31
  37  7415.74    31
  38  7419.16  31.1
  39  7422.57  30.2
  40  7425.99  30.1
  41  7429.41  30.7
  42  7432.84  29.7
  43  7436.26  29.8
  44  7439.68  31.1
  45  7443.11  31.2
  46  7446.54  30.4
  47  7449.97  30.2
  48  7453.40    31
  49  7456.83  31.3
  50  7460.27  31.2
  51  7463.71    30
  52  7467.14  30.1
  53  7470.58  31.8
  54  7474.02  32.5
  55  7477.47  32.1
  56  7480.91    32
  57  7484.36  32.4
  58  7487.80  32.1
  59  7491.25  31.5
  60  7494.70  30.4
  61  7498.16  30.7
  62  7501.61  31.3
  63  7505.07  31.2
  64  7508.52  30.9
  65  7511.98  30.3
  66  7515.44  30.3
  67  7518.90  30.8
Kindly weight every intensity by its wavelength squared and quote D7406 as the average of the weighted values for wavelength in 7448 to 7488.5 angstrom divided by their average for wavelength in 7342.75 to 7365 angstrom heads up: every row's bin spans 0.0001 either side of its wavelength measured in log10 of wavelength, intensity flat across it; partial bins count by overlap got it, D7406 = 1.04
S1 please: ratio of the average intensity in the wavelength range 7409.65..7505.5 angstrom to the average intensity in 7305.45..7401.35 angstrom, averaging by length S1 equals 1.00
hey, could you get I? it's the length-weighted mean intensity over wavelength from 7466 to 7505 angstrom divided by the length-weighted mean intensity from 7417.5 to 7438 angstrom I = 1.04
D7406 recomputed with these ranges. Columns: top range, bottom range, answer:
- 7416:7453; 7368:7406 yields 1.00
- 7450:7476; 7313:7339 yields 1.03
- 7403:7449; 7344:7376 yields 1.01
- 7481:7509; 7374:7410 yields 1.04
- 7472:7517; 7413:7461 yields 1.04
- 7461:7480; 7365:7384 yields 1.03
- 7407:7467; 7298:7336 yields 1.01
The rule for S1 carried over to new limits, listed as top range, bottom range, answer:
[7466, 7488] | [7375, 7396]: 1.04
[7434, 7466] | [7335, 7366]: 0.98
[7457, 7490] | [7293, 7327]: 1.00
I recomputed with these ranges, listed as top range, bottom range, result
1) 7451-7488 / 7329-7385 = 1.01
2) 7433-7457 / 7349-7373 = 0.99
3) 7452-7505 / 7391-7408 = 1.02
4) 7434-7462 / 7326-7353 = 0.98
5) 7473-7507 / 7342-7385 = 1.02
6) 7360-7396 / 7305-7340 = 0.98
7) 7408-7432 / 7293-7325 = 0.97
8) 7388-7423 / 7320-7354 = 0.98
